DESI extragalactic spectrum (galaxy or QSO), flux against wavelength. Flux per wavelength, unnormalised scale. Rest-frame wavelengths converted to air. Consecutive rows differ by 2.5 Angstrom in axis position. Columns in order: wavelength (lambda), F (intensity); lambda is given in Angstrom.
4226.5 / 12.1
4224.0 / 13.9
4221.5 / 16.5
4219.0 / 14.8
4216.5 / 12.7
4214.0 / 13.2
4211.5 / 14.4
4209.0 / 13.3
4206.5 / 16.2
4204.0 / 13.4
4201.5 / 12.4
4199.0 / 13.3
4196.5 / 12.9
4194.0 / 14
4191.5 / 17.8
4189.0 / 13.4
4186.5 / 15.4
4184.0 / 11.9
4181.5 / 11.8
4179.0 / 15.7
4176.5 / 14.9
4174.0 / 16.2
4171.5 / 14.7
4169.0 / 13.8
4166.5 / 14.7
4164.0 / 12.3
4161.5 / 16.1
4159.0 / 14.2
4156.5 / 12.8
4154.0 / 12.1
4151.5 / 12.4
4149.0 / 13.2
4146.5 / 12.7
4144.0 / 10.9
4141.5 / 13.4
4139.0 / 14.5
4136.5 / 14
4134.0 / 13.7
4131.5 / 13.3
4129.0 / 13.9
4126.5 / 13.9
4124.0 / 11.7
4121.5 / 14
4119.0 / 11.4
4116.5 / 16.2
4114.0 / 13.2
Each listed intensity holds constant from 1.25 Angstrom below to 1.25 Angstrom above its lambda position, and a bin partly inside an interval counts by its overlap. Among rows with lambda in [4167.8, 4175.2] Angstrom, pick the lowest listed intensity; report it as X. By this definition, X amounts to 13.8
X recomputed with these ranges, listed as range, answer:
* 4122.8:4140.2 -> 11.7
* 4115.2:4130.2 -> 11.4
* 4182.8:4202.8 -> 11.9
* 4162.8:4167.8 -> 12.3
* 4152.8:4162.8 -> 12.1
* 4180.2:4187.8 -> 11.8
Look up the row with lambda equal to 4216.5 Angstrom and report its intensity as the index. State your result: 12.7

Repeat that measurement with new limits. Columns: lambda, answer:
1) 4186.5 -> 15.4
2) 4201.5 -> 12.4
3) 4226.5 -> 12.1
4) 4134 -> 13.7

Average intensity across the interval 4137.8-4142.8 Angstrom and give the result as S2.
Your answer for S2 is 13.9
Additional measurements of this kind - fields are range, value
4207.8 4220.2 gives 13.7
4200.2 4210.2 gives 13.8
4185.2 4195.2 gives 15.1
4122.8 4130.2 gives 13.2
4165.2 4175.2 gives 14.8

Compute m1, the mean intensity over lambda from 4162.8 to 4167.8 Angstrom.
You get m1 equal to 13.5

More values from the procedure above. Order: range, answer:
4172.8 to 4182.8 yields 14.6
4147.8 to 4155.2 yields 12.6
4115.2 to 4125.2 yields 13.3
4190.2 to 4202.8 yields 14.1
